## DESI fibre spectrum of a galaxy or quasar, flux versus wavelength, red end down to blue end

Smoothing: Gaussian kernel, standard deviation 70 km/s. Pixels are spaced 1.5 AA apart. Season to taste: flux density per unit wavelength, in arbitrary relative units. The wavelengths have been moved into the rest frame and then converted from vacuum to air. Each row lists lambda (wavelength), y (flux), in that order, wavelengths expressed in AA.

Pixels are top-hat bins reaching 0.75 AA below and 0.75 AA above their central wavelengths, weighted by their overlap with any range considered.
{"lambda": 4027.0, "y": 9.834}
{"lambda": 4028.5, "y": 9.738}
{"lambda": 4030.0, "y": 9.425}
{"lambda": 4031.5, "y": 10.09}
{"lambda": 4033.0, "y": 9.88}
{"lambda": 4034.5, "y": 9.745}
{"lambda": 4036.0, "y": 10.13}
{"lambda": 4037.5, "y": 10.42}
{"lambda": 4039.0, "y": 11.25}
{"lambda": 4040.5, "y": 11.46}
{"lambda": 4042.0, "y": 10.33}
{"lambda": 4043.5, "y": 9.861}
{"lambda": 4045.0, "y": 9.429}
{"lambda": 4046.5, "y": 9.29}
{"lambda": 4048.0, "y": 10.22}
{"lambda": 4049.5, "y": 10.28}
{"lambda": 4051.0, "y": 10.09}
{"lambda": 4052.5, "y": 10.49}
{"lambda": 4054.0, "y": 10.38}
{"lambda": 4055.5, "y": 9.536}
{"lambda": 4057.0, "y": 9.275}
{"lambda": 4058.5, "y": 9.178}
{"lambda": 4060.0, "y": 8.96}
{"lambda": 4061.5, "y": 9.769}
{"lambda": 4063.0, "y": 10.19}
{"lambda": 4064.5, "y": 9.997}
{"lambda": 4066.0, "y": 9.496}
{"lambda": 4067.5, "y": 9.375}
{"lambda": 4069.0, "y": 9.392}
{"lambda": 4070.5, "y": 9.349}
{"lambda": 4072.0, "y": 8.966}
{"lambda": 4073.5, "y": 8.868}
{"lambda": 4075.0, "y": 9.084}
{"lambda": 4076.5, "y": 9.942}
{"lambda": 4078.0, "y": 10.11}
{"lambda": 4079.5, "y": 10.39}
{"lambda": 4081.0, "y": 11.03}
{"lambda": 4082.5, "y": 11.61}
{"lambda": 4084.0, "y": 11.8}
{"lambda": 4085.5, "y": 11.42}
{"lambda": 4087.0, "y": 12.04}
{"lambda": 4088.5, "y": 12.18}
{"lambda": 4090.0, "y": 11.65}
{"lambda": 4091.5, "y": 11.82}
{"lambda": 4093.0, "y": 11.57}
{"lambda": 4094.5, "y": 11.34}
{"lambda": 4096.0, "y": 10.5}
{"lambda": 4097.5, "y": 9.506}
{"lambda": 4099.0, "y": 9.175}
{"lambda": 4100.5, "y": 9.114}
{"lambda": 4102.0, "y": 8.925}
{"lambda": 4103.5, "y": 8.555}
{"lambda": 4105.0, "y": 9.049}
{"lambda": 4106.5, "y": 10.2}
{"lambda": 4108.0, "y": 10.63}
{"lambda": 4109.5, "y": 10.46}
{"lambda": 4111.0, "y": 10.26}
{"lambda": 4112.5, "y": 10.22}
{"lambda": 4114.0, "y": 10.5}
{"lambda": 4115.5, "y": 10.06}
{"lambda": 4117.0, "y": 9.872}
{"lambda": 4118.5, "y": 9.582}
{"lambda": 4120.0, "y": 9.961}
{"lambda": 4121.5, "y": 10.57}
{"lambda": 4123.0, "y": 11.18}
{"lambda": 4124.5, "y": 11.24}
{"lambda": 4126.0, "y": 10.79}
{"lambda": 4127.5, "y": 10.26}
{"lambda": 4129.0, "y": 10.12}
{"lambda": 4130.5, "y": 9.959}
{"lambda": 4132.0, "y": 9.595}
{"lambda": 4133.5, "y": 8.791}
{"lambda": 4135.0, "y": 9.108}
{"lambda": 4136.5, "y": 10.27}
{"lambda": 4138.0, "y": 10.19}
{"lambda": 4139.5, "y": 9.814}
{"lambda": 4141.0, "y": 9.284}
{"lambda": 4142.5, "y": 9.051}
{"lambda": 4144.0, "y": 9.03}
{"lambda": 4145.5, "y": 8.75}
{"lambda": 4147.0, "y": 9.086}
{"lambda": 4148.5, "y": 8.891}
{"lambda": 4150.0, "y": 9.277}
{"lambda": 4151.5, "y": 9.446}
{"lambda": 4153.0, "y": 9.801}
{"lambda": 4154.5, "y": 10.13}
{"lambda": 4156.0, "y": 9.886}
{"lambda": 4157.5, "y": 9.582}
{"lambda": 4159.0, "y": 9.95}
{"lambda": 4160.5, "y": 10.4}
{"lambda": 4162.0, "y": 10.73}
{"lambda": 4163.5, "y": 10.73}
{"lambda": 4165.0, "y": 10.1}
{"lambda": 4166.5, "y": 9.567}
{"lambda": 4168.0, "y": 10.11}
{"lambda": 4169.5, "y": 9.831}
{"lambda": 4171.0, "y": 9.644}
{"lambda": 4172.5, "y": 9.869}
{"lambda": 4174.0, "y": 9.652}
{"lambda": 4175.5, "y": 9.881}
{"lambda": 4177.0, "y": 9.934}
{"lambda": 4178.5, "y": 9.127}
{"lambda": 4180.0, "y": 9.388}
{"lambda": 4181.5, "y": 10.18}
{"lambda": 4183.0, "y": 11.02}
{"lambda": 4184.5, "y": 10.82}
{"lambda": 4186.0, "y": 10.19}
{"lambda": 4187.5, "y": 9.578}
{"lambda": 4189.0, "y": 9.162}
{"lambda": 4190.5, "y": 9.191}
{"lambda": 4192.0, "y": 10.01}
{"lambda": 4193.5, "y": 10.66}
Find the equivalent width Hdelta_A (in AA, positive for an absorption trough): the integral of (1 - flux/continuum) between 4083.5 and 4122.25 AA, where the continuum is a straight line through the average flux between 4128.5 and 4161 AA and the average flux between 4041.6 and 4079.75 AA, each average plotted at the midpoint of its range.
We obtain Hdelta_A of -3.2 AA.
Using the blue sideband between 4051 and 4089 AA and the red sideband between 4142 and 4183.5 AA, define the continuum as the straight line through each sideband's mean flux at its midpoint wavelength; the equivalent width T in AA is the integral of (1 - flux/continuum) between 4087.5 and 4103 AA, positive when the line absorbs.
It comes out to -0.9 AA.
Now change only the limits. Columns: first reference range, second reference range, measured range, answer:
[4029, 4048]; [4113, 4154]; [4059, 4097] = -1.7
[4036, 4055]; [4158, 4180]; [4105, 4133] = -0.5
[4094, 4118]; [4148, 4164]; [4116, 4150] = 0.4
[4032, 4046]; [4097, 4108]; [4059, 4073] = 0.5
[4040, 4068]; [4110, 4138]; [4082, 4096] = -2.3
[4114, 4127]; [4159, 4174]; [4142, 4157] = 1.3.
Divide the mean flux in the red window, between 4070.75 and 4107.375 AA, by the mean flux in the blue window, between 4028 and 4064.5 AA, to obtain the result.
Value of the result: 1.04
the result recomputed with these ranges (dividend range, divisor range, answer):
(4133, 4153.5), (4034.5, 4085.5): 0.93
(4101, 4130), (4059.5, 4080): 1.06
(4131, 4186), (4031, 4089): 0.96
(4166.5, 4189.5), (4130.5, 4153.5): 1.06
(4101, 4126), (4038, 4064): 1.01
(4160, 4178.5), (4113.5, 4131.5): 0.97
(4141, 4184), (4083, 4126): 0.93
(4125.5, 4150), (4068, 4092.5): 0.90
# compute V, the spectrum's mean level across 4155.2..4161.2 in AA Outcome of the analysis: 9.95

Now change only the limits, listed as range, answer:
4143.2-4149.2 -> 8.94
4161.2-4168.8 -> 10.2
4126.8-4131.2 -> 10.1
